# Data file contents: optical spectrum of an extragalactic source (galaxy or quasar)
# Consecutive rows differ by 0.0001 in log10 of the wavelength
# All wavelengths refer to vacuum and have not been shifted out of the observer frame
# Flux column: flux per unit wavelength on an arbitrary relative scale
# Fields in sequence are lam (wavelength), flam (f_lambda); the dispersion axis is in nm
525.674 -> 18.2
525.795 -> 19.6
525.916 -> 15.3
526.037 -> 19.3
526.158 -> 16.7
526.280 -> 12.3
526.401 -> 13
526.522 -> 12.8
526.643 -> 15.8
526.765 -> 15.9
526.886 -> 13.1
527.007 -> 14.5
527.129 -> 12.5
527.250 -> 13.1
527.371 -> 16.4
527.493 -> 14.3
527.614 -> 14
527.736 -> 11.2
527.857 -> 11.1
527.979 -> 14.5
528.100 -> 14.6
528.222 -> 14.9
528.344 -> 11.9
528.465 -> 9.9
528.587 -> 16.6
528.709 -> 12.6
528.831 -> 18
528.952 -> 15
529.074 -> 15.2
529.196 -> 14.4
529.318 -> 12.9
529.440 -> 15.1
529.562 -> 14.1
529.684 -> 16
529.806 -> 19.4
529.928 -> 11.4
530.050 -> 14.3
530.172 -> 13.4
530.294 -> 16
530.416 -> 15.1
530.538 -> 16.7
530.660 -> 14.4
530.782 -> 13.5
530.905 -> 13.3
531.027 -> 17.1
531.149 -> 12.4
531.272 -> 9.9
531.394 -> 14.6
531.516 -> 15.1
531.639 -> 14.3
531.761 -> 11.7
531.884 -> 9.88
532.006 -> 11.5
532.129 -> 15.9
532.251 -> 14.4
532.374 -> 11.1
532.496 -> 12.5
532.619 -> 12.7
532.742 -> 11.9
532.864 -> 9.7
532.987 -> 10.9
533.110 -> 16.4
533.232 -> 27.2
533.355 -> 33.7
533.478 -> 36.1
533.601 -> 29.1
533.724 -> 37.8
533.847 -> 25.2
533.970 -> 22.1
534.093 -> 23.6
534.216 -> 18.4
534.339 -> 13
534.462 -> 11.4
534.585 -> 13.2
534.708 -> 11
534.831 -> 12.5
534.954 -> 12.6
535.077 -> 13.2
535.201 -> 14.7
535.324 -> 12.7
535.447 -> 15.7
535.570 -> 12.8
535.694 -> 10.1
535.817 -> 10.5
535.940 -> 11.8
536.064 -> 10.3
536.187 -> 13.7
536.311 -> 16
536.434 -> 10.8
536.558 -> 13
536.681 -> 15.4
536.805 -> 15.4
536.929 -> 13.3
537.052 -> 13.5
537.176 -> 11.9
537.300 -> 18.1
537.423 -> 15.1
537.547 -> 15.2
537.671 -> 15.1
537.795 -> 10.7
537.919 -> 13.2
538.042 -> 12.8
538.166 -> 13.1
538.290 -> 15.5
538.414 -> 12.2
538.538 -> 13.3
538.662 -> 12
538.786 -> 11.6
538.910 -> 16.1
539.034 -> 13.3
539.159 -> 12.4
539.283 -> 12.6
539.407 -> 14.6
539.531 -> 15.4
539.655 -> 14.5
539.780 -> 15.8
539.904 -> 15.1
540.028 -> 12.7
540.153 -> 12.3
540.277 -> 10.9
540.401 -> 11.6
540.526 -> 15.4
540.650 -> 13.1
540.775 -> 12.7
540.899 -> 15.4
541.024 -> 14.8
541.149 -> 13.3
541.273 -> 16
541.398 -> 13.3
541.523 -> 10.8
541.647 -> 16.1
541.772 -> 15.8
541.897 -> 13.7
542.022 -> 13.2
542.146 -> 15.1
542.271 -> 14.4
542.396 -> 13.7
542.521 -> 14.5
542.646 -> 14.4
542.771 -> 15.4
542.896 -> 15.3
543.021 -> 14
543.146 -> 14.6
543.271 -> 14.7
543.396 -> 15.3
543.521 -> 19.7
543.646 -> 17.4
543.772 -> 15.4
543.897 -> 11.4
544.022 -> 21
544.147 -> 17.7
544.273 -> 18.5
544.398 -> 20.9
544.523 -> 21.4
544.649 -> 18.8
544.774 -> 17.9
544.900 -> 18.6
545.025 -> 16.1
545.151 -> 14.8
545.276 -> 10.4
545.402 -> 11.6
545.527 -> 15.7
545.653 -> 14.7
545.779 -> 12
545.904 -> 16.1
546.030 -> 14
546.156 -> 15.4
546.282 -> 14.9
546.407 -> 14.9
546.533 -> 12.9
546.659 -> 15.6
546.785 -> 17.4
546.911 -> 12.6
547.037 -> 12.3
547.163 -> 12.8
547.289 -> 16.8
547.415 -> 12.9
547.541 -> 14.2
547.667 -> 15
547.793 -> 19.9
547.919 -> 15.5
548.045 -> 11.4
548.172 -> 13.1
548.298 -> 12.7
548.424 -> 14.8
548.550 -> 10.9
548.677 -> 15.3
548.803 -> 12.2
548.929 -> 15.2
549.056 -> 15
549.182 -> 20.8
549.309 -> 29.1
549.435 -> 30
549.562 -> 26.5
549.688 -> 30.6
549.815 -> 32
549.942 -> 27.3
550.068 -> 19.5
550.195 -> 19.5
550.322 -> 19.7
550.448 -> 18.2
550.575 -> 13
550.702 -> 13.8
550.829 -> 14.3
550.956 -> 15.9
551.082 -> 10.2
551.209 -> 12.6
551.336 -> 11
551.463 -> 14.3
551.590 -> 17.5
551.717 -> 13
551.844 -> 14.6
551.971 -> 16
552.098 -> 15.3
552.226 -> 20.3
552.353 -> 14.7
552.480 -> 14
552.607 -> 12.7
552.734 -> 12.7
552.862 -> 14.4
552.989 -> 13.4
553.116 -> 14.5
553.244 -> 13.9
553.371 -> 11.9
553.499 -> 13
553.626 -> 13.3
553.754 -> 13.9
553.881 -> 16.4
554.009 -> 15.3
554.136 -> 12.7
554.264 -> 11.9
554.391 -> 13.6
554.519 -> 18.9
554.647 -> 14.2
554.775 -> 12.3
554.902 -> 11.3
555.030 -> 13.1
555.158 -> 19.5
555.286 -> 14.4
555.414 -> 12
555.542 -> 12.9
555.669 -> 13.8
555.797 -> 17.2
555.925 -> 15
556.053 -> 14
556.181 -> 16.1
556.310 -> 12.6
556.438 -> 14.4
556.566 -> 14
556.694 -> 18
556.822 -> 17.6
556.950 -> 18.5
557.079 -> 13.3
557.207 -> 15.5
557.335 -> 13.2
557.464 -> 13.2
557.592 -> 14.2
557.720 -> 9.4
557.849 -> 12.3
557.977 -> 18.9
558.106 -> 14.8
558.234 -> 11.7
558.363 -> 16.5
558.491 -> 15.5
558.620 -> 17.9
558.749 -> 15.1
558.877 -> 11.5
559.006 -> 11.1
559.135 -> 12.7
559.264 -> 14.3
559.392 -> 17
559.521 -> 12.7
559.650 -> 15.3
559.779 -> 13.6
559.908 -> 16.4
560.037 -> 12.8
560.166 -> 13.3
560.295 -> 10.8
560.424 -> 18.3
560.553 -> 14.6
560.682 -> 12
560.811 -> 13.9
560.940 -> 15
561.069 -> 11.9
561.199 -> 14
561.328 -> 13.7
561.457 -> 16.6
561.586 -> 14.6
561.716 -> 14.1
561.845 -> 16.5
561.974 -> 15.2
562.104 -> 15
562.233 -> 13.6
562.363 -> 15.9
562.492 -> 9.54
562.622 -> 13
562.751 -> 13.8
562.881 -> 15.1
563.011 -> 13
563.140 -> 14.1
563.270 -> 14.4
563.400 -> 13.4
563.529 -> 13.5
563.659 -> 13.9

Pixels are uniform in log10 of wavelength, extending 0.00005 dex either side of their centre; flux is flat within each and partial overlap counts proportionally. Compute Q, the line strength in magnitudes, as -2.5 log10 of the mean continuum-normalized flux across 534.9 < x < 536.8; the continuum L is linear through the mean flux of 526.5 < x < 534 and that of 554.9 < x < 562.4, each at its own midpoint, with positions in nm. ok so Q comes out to 0.19 mag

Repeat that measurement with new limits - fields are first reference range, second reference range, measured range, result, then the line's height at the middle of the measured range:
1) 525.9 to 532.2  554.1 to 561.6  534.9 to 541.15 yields 0.06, 14.2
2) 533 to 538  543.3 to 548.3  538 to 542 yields 0.18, 16.1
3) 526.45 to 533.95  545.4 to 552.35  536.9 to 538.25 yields 0.15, 15.9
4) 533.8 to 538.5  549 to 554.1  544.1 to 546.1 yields -0.02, 15.8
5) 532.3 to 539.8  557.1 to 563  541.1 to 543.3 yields 0.05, 15.1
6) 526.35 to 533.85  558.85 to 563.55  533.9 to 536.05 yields 0.09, 15.2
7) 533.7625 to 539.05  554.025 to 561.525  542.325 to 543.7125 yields -0.08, 14.2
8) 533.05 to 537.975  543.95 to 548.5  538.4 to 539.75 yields 0.20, 16.2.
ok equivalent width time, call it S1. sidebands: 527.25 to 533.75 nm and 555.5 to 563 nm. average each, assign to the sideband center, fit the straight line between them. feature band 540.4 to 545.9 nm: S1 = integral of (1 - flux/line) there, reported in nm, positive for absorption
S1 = -0.119 nm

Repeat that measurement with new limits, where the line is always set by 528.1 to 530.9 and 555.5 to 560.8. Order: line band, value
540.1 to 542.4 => 0.12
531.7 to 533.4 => -0.03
